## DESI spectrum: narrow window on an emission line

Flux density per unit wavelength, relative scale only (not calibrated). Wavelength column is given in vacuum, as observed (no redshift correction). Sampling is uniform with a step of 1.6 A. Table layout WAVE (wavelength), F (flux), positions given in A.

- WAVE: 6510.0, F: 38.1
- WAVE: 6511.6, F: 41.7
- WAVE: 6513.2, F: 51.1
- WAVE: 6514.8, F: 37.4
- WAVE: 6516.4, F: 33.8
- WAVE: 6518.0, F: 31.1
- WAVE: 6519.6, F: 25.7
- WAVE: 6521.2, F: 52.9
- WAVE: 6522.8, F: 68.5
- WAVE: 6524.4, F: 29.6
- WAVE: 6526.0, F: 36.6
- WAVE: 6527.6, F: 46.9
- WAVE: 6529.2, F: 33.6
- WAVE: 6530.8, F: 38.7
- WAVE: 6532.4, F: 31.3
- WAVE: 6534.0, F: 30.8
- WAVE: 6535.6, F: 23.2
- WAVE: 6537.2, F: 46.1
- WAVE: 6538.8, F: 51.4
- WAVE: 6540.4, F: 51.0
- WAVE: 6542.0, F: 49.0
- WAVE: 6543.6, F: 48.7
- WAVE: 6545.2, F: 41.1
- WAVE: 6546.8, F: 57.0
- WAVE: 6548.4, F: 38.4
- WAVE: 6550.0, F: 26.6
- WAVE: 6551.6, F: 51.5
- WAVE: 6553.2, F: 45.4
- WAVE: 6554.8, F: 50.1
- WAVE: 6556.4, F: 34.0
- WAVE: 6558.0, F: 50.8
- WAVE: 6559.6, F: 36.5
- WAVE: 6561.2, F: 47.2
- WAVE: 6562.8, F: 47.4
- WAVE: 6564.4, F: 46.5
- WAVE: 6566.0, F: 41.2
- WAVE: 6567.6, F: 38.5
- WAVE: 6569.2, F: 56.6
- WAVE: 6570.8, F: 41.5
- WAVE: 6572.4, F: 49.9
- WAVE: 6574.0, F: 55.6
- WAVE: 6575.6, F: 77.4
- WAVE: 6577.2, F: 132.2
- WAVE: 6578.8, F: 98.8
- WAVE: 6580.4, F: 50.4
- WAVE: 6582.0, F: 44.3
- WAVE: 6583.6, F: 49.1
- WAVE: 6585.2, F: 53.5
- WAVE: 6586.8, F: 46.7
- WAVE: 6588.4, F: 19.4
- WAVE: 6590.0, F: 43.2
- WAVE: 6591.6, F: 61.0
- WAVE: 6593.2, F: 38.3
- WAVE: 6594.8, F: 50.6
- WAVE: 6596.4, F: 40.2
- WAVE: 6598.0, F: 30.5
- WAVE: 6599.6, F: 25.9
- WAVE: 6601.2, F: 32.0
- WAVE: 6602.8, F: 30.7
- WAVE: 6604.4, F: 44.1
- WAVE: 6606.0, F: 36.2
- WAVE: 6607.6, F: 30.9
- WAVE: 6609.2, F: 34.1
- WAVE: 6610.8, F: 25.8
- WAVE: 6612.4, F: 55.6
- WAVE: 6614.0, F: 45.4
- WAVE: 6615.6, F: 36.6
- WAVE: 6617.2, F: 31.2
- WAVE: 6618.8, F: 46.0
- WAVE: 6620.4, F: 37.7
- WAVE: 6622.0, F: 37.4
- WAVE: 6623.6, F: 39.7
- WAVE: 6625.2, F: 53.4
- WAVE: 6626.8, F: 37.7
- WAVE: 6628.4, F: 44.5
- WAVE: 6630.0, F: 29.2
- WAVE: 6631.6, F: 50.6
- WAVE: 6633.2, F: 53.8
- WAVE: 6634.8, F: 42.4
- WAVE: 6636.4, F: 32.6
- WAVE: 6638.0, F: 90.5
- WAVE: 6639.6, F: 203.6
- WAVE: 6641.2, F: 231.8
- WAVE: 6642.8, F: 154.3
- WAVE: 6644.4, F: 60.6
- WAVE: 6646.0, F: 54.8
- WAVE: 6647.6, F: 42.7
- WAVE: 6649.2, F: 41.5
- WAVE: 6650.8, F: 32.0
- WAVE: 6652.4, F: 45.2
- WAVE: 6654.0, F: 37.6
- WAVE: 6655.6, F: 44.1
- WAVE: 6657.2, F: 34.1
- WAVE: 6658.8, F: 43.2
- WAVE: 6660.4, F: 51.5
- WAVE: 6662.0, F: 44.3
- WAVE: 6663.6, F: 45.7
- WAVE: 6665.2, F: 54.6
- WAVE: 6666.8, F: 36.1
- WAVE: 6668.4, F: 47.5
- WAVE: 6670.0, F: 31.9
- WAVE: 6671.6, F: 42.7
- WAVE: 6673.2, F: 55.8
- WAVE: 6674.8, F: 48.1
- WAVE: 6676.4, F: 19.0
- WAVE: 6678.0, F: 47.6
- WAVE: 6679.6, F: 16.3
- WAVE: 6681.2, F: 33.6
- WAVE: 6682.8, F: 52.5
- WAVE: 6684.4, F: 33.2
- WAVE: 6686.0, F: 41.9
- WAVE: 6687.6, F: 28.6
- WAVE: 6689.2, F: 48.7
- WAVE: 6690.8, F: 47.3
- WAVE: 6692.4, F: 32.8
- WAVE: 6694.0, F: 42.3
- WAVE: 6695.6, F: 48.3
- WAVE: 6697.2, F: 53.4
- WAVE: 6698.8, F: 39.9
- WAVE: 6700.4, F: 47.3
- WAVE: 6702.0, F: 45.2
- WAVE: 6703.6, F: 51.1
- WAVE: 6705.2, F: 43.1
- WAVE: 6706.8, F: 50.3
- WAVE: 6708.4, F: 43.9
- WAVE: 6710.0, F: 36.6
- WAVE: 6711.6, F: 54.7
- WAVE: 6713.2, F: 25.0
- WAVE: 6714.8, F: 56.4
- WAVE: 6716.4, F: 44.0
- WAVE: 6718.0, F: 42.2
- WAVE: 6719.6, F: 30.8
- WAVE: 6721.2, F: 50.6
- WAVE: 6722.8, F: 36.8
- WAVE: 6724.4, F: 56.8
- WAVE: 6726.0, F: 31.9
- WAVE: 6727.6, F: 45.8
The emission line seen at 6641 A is [O III]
